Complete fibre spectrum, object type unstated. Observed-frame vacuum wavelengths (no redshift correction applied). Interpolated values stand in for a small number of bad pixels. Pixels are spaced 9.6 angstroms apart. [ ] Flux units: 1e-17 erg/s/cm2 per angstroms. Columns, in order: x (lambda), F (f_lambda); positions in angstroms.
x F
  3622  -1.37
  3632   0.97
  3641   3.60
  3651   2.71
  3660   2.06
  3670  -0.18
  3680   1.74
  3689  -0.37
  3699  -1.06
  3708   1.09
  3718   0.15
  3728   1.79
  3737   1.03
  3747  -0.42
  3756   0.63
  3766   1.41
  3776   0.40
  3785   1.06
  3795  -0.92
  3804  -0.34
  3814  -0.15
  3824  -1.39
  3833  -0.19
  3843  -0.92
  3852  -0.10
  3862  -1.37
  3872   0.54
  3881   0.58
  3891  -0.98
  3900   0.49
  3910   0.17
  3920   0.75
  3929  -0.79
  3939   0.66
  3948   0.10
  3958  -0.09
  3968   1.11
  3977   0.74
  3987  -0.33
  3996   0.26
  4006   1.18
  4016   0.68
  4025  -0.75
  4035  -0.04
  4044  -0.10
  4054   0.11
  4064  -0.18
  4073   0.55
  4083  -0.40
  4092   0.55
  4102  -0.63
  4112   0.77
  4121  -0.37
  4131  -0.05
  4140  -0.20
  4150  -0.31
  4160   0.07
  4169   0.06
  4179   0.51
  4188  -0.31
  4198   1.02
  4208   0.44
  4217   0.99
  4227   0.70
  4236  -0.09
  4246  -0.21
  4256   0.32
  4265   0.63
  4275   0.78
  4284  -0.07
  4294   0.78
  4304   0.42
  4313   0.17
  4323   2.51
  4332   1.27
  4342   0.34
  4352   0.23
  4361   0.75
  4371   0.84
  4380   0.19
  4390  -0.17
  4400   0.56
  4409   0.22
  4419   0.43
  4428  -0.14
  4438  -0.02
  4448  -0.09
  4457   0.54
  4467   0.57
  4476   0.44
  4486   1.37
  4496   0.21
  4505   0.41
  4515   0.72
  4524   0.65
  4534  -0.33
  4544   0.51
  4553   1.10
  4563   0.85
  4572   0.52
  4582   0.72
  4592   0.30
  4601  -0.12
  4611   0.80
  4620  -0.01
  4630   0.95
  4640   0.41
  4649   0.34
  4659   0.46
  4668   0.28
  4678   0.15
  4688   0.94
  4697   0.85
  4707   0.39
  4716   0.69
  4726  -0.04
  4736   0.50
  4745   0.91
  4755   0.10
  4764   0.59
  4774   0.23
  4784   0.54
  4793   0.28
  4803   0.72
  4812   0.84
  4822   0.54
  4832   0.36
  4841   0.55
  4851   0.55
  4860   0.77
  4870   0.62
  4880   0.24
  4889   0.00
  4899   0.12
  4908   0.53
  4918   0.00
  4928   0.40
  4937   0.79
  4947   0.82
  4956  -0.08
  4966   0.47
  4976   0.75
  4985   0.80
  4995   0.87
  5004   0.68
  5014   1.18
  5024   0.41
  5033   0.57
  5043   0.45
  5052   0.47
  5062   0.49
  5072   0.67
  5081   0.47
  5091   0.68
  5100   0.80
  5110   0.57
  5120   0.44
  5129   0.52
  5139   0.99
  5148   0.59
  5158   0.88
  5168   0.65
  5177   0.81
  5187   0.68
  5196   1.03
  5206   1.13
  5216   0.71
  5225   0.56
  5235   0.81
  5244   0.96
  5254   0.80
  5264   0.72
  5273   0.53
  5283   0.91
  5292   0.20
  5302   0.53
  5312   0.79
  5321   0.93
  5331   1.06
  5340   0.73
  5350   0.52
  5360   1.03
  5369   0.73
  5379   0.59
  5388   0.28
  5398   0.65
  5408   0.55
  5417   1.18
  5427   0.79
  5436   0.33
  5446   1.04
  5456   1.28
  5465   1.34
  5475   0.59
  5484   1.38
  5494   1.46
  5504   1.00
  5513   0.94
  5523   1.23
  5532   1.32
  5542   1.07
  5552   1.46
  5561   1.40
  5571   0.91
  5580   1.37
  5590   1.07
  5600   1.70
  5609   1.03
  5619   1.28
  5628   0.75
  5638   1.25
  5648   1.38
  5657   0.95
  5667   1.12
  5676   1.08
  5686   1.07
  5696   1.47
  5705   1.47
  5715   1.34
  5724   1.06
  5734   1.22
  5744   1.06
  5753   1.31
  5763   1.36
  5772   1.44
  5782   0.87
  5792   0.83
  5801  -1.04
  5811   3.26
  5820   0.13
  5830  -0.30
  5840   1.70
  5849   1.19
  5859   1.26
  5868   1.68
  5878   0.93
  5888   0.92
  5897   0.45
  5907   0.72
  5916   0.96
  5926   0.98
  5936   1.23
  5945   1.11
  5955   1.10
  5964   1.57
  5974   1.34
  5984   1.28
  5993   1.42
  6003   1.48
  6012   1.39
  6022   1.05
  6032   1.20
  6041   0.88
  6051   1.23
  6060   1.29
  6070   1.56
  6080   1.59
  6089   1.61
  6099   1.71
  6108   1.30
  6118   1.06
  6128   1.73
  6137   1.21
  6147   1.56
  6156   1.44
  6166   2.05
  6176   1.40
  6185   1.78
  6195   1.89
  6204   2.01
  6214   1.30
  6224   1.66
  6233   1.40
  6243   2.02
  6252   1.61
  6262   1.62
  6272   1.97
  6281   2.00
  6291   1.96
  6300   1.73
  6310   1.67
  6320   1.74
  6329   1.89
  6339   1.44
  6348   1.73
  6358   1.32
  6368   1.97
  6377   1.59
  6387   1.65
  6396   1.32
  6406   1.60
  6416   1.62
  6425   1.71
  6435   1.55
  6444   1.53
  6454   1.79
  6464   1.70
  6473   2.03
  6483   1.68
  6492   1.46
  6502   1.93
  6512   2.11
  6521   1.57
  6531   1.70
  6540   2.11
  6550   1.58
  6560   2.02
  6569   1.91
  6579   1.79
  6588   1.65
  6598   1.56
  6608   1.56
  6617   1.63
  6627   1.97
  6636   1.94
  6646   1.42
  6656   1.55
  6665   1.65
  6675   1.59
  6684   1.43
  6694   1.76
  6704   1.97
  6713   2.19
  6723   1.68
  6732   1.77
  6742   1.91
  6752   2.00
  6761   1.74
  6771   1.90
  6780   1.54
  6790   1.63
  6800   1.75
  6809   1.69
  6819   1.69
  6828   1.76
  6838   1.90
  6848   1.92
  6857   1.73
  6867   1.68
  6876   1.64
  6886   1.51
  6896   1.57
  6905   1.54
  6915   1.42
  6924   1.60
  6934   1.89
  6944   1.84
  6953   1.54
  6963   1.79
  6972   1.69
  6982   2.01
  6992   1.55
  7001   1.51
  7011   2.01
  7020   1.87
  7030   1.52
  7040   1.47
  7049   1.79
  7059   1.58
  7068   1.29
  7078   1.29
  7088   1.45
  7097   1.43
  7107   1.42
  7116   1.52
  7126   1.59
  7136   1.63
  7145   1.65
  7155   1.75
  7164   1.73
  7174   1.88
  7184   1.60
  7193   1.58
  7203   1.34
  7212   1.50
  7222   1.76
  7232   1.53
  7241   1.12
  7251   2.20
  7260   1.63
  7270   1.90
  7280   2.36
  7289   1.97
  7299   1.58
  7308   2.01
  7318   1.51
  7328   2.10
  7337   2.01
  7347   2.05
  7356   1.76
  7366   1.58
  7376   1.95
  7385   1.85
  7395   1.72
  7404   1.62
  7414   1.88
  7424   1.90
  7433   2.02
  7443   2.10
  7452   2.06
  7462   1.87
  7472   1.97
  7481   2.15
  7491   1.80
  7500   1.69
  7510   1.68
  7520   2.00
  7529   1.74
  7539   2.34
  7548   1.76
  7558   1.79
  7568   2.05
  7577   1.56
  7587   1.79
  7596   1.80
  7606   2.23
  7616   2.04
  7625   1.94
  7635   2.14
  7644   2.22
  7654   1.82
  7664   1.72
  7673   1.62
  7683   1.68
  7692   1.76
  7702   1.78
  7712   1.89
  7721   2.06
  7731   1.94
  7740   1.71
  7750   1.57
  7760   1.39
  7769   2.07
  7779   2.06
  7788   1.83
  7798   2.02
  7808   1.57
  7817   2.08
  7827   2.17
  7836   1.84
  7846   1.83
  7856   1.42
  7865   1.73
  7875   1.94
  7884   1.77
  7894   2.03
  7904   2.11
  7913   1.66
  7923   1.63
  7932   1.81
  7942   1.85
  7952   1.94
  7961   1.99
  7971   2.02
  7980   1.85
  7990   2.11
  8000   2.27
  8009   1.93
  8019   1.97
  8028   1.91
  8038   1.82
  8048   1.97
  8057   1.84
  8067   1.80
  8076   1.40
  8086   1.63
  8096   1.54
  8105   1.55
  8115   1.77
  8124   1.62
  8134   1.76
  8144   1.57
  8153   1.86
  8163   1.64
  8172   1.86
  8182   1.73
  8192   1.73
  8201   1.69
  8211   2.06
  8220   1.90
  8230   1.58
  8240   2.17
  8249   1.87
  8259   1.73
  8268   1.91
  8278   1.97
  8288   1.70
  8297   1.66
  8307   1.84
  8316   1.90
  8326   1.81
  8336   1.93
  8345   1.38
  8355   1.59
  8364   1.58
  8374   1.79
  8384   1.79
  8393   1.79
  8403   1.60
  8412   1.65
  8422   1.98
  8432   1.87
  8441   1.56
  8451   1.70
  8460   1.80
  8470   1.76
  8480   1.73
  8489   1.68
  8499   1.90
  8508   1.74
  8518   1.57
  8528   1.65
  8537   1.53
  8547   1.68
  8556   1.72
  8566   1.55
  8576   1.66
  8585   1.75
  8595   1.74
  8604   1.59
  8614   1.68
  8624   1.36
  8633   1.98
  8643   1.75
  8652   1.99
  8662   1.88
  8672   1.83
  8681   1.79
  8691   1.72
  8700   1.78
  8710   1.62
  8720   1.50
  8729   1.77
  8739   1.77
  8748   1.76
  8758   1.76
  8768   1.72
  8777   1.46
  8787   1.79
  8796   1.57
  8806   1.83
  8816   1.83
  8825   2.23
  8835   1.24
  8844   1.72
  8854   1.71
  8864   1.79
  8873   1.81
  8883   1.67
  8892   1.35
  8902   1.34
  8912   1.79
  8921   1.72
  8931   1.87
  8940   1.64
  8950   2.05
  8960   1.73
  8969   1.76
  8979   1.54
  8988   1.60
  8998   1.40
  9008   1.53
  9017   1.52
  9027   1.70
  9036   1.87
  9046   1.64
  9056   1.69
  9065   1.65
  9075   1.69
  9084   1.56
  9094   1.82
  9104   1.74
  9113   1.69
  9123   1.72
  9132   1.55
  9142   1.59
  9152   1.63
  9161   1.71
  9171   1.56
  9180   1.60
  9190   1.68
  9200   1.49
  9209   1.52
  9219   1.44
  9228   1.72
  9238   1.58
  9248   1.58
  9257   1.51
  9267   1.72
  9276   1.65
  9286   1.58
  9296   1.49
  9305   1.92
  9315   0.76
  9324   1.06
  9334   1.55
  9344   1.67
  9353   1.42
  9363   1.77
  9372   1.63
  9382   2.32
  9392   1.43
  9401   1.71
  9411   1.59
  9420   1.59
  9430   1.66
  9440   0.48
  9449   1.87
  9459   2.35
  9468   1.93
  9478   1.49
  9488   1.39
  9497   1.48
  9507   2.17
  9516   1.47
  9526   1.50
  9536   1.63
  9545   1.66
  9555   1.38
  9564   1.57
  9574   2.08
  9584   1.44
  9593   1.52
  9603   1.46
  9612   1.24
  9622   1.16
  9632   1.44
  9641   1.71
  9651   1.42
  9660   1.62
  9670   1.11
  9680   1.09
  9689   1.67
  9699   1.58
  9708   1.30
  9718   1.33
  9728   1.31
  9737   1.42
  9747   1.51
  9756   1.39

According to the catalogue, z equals 0.37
